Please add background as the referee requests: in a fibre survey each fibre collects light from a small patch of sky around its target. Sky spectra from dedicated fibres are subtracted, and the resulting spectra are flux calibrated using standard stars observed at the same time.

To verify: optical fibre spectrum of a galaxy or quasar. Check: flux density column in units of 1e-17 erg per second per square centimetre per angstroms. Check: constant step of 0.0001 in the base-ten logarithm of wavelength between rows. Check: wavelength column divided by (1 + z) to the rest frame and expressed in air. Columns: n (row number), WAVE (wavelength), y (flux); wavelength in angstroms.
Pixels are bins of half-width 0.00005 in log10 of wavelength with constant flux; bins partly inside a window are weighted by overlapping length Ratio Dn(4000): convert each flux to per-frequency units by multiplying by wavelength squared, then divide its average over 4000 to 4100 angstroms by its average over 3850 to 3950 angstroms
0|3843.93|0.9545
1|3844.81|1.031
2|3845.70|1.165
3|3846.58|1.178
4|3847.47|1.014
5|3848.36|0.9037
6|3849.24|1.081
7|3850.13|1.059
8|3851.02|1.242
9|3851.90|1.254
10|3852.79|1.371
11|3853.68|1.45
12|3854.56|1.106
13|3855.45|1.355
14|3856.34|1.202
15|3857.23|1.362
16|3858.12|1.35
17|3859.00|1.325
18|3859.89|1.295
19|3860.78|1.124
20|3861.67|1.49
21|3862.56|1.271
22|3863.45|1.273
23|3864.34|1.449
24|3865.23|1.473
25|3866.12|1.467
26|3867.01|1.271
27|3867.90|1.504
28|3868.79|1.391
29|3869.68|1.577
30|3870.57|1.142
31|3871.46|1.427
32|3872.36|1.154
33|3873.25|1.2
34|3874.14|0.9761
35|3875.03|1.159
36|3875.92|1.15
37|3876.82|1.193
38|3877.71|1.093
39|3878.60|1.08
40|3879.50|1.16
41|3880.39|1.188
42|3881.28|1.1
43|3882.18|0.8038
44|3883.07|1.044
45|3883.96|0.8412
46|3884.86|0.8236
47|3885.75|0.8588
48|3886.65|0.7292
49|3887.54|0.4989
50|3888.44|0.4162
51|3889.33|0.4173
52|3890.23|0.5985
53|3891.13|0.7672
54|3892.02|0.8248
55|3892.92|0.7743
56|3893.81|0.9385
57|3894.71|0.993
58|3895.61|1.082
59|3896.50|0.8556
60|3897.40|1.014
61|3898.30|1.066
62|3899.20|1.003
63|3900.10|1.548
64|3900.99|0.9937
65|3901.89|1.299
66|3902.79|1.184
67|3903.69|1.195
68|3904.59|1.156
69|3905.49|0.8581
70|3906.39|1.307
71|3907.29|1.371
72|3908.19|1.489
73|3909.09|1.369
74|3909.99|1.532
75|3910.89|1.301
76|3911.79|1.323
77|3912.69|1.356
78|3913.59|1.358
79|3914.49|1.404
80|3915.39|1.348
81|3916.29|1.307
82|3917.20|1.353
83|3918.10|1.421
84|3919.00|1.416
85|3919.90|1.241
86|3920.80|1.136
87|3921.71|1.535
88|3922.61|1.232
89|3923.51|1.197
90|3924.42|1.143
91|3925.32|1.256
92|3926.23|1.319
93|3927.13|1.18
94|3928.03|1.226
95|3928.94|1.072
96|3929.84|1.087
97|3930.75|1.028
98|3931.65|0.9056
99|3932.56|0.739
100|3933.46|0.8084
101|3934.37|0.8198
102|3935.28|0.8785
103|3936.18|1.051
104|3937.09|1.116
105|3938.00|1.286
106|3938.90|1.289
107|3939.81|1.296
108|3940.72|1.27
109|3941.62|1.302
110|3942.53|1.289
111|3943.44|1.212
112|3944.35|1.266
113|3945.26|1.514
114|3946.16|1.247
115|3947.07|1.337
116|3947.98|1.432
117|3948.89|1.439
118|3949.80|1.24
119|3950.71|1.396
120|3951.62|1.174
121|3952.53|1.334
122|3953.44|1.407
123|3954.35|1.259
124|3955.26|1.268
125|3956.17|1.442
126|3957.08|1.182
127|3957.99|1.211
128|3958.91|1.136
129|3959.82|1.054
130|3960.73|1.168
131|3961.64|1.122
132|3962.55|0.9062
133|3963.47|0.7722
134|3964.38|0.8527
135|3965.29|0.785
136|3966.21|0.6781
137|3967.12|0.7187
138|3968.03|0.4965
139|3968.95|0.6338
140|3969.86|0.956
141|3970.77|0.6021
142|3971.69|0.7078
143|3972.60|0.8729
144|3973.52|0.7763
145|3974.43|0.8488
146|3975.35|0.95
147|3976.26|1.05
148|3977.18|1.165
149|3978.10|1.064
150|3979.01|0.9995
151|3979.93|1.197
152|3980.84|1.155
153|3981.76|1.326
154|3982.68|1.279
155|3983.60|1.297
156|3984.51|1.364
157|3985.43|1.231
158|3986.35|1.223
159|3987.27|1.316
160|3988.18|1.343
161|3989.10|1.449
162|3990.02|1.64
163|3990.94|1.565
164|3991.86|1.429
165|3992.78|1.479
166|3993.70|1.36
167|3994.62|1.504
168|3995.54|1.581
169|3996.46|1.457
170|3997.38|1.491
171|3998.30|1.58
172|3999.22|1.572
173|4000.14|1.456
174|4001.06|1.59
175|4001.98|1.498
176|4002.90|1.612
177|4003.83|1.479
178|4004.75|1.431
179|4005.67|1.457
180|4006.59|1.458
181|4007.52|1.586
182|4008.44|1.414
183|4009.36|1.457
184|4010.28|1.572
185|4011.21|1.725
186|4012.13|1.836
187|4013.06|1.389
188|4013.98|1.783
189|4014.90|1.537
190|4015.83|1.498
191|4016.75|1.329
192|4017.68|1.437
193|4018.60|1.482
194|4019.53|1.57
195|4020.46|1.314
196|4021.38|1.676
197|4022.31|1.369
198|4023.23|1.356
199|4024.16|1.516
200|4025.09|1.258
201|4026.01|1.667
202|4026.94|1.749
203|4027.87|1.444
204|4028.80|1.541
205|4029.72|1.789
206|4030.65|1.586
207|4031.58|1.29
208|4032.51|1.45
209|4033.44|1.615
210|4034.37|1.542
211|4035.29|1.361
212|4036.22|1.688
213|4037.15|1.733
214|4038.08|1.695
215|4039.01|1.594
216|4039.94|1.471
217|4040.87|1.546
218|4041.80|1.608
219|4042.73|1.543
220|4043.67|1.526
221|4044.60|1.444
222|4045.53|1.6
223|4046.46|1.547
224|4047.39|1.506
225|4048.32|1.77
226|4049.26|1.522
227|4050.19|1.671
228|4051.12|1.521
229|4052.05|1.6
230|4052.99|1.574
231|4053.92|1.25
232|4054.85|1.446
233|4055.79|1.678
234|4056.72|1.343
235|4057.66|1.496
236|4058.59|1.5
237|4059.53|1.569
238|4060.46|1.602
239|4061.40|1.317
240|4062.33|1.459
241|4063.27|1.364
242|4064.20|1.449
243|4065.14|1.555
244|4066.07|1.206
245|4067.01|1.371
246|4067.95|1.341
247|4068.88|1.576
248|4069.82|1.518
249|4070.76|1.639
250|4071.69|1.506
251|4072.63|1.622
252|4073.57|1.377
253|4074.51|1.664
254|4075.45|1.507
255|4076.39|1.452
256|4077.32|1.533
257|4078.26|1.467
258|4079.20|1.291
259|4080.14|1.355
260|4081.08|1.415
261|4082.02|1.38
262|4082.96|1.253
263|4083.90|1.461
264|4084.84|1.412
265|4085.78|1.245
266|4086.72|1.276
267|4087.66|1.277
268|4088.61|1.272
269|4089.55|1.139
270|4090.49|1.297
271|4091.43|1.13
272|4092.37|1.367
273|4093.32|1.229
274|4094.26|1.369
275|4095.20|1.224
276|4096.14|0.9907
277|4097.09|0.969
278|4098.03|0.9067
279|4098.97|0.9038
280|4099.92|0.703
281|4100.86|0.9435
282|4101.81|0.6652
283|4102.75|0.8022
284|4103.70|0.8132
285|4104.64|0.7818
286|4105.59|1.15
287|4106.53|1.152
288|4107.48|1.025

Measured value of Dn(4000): 1.3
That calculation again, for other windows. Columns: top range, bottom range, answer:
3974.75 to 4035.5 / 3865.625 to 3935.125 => 1.36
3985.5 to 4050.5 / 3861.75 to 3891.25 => 1.51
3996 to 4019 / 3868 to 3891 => 1.62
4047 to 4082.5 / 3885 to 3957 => 1.38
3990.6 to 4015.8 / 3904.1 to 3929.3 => 1.23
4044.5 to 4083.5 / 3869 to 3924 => 1.44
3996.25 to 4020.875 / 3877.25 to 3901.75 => 1.77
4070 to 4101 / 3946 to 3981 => 1.31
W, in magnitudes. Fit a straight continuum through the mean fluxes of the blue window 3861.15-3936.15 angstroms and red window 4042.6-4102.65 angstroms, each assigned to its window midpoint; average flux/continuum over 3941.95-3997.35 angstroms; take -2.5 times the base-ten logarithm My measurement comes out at 0.05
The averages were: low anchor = 1.13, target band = 1.17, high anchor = 1.37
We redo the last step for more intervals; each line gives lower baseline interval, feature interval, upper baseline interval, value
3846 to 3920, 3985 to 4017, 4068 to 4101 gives -0.20 mag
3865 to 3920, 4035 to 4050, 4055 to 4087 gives -0.13 mag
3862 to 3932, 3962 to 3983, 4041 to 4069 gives 0.41 mag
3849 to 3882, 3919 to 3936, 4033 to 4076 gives 0.21 mag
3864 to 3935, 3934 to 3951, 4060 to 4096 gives -0.05 mag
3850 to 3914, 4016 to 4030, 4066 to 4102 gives -0.20 mag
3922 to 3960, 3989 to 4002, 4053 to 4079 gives -0.15 mag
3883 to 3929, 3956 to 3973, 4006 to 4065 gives 0.40 mag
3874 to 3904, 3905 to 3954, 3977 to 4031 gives -0.10 mag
